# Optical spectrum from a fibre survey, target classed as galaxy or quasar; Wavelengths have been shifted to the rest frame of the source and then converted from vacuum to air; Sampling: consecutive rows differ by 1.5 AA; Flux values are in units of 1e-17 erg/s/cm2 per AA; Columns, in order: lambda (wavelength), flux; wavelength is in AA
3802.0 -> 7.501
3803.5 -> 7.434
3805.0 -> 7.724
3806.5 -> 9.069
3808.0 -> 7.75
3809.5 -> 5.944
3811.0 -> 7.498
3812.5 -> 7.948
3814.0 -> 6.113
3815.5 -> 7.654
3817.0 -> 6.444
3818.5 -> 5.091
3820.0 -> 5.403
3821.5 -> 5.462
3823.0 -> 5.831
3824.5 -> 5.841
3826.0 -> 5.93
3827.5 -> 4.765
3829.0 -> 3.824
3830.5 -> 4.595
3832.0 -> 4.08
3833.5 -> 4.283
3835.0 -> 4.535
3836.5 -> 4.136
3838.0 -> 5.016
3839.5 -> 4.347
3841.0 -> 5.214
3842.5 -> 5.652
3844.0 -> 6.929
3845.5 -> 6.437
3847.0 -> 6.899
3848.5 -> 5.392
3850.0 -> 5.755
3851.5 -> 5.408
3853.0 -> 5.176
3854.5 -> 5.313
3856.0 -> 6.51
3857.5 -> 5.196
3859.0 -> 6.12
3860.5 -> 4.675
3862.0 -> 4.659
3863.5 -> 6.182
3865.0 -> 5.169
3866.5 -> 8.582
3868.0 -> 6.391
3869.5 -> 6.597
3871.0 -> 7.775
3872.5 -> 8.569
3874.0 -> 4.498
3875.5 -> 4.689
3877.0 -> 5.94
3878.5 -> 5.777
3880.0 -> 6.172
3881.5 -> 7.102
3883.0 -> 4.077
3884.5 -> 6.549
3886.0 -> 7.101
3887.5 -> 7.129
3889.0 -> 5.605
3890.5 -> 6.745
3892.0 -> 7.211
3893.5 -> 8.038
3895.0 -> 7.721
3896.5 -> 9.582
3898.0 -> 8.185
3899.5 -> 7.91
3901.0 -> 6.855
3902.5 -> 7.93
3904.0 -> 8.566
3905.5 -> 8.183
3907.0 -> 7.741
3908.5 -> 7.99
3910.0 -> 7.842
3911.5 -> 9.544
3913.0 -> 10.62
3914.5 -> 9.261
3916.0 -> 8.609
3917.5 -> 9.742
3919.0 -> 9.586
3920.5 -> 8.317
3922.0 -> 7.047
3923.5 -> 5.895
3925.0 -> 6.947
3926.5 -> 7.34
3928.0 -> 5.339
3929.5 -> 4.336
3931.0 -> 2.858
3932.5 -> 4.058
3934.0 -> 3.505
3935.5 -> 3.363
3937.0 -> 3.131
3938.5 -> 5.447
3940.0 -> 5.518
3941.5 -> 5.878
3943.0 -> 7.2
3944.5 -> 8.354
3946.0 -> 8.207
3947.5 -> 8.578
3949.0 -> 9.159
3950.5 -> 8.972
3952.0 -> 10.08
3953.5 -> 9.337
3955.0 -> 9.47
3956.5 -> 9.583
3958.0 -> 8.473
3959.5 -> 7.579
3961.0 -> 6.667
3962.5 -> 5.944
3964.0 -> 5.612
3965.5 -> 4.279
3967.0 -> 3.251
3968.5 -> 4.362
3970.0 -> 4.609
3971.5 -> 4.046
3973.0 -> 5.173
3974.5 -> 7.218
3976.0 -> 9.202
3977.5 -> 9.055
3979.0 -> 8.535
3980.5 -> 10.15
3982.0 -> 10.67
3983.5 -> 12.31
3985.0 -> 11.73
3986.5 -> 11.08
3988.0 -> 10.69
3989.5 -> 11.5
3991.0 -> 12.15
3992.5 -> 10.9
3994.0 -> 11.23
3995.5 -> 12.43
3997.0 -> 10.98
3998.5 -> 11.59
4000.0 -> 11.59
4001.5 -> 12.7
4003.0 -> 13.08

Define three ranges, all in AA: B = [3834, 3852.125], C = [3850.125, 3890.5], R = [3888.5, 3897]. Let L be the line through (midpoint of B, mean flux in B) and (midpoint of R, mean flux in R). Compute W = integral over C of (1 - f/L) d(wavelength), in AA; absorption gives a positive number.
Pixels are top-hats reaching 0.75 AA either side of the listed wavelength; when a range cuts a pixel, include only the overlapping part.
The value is 3.13 AA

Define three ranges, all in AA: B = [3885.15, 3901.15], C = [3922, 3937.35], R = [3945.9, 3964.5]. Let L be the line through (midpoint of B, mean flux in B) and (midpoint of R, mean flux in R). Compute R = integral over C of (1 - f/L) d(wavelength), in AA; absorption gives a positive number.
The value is 6.0 AA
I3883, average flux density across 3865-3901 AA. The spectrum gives 6.83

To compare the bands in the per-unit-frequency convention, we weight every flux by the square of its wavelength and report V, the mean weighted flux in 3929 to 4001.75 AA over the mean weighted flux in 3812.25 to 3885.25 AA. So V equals 1.5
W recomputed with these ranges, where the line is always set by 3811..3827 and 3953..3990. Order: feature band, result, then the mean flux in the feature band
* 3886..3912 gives -2.3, 7.77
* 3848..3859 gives 1.7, 5.58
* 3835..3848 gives 1.9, 5.51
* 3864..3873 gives -0.4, 7.11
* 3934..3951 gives 2.5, 6.54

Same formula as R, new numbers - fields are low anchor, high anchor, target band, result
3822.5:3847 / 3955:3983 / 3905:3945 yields -2.6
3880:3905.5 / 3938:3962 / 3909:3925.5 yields -2.0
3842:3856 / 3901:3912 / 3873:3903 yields 2.8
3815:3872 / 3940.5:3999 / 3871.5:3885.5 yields 1.0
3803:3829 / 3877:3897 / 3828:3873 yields 6.8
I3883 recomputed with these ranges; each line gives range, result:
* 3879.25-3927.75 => 7.7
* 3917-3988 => 7.2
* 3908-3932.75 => 7.43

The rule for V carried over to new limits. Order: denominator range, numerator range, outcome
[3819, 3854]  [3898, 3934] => 1.47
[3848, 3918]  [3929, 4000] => 1.19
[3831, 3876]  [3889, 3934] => 1.36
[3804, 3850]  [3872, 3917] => 1.31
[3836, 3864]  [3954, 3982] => 1.34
